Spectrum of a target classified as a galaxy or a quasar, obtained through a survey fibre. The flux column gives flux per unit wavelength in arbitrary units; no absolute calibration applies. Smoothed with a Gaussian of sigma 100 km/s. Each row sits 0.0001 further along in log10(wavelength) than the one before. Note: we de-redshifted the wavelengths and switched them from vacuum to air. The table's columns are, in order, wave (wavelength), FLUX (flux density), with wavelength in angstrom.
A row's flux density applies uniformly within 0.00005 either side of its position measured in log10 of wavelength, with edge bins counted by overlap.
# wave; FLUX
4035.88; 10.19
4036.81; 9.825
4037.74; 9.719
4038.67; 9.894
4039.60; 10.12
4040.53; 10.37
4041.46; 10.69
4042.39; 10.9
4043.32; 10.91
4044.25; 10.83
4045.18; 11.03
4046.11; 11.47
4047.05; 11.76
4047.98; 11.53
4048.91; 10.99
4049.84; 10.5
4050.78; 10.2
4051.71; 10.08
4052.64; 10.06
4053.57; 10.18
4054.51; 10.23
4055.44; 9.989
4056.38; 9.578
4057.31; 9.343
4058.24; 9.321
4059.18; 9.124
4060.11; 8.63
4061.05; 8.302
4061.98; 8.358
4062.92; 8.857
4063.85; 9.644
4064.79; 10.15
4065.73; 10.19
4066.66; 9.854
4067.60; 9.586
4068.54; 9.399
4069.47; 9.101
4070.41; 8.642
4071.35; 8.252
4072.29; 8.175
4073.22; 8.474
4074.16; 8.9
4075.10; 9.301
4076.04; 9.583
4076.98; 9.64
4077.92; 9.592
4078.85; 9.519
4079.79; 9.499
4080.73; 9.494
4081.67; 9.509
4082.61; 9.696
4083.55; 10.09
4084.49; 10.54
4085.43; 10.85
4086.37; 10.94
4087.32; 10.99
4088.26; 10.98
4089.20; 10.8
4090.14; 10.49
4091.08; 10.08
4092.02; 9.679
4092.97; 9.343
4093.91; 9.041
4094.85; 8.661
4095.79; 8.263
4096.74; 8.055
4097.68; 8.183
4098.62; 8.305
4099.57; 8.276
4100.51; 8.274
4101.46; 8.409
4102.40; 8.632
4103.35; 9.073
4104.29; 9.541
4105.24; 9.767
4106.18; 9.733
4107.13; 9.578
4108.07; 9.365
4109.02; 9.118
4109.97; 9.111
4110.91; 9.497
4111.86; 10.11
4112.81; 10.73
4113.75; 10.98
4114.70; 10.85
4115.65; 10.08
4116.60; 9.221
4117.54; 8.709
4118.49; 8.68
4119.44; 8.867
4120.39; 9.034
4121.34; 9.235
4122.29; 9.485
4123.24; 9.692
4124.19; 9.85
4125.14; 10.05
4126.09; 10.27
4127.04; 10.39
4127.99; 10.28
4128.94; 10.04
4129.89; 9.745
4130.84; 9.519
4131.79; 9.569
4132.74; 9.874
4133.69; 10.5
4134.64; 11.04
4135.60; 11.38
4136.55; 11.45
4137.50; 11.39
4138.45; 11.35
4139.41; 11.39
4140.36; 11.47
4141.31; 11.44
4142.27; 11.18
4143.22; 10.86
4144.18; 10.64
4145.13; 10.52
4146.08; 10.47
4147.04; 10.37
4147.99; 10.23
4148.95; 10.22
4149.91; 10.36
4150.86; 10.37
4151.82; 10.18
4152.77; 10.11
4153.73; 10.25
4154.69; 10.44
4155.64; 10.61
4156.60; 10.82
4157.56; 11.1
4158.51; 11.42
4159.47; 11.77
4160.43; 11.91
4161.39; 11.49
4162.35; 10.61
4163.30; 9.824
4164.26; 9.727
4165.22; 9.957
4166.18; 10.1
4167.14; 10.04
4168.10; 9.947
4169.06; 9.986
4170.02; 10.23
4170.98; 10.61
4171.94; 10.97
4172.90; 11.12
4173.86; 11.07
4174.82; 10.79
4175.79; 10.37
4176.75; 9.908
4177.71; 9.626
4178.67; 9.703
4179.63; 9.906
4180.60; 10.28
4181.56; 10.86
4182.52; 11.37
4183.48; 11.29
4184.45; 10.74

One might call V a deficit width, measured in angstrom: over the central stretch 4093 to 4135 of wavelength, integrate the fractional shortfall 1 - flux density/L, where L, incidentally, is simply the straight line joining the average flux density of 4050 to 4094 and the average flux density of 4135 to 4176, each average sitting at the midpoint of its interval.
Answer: 3.04 angstrom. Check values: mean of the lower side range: 9.63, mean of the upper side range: 10.7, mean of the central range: 9.45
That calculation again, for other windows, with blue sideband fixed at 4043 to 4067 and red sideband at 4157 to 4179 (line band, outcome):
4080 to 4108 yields 2.0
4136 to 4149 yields -0.7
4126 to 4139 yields -0.1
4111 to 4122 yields 0.7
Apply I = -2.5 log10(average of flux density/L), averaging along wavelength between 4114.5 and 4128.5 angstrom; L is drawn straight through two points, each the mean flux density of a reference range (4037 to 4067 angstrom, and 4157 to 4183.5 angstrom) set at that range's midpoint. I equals 0.08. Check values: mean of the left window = 10.1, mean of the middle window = 9.62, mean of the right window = 10.6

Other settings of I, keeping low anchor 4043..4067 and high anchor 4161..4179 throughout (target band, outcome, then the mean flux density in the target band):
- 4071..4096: 0.048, 9.67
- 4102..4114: 0.061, 9.62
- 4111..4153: -0.005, 10.3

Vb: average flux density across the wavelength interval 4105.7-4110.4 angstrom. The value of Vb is 9.38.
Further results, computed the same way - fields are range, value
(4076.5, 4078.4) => 9.65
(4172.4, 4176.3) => 10.8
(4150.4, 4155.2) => 10.3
